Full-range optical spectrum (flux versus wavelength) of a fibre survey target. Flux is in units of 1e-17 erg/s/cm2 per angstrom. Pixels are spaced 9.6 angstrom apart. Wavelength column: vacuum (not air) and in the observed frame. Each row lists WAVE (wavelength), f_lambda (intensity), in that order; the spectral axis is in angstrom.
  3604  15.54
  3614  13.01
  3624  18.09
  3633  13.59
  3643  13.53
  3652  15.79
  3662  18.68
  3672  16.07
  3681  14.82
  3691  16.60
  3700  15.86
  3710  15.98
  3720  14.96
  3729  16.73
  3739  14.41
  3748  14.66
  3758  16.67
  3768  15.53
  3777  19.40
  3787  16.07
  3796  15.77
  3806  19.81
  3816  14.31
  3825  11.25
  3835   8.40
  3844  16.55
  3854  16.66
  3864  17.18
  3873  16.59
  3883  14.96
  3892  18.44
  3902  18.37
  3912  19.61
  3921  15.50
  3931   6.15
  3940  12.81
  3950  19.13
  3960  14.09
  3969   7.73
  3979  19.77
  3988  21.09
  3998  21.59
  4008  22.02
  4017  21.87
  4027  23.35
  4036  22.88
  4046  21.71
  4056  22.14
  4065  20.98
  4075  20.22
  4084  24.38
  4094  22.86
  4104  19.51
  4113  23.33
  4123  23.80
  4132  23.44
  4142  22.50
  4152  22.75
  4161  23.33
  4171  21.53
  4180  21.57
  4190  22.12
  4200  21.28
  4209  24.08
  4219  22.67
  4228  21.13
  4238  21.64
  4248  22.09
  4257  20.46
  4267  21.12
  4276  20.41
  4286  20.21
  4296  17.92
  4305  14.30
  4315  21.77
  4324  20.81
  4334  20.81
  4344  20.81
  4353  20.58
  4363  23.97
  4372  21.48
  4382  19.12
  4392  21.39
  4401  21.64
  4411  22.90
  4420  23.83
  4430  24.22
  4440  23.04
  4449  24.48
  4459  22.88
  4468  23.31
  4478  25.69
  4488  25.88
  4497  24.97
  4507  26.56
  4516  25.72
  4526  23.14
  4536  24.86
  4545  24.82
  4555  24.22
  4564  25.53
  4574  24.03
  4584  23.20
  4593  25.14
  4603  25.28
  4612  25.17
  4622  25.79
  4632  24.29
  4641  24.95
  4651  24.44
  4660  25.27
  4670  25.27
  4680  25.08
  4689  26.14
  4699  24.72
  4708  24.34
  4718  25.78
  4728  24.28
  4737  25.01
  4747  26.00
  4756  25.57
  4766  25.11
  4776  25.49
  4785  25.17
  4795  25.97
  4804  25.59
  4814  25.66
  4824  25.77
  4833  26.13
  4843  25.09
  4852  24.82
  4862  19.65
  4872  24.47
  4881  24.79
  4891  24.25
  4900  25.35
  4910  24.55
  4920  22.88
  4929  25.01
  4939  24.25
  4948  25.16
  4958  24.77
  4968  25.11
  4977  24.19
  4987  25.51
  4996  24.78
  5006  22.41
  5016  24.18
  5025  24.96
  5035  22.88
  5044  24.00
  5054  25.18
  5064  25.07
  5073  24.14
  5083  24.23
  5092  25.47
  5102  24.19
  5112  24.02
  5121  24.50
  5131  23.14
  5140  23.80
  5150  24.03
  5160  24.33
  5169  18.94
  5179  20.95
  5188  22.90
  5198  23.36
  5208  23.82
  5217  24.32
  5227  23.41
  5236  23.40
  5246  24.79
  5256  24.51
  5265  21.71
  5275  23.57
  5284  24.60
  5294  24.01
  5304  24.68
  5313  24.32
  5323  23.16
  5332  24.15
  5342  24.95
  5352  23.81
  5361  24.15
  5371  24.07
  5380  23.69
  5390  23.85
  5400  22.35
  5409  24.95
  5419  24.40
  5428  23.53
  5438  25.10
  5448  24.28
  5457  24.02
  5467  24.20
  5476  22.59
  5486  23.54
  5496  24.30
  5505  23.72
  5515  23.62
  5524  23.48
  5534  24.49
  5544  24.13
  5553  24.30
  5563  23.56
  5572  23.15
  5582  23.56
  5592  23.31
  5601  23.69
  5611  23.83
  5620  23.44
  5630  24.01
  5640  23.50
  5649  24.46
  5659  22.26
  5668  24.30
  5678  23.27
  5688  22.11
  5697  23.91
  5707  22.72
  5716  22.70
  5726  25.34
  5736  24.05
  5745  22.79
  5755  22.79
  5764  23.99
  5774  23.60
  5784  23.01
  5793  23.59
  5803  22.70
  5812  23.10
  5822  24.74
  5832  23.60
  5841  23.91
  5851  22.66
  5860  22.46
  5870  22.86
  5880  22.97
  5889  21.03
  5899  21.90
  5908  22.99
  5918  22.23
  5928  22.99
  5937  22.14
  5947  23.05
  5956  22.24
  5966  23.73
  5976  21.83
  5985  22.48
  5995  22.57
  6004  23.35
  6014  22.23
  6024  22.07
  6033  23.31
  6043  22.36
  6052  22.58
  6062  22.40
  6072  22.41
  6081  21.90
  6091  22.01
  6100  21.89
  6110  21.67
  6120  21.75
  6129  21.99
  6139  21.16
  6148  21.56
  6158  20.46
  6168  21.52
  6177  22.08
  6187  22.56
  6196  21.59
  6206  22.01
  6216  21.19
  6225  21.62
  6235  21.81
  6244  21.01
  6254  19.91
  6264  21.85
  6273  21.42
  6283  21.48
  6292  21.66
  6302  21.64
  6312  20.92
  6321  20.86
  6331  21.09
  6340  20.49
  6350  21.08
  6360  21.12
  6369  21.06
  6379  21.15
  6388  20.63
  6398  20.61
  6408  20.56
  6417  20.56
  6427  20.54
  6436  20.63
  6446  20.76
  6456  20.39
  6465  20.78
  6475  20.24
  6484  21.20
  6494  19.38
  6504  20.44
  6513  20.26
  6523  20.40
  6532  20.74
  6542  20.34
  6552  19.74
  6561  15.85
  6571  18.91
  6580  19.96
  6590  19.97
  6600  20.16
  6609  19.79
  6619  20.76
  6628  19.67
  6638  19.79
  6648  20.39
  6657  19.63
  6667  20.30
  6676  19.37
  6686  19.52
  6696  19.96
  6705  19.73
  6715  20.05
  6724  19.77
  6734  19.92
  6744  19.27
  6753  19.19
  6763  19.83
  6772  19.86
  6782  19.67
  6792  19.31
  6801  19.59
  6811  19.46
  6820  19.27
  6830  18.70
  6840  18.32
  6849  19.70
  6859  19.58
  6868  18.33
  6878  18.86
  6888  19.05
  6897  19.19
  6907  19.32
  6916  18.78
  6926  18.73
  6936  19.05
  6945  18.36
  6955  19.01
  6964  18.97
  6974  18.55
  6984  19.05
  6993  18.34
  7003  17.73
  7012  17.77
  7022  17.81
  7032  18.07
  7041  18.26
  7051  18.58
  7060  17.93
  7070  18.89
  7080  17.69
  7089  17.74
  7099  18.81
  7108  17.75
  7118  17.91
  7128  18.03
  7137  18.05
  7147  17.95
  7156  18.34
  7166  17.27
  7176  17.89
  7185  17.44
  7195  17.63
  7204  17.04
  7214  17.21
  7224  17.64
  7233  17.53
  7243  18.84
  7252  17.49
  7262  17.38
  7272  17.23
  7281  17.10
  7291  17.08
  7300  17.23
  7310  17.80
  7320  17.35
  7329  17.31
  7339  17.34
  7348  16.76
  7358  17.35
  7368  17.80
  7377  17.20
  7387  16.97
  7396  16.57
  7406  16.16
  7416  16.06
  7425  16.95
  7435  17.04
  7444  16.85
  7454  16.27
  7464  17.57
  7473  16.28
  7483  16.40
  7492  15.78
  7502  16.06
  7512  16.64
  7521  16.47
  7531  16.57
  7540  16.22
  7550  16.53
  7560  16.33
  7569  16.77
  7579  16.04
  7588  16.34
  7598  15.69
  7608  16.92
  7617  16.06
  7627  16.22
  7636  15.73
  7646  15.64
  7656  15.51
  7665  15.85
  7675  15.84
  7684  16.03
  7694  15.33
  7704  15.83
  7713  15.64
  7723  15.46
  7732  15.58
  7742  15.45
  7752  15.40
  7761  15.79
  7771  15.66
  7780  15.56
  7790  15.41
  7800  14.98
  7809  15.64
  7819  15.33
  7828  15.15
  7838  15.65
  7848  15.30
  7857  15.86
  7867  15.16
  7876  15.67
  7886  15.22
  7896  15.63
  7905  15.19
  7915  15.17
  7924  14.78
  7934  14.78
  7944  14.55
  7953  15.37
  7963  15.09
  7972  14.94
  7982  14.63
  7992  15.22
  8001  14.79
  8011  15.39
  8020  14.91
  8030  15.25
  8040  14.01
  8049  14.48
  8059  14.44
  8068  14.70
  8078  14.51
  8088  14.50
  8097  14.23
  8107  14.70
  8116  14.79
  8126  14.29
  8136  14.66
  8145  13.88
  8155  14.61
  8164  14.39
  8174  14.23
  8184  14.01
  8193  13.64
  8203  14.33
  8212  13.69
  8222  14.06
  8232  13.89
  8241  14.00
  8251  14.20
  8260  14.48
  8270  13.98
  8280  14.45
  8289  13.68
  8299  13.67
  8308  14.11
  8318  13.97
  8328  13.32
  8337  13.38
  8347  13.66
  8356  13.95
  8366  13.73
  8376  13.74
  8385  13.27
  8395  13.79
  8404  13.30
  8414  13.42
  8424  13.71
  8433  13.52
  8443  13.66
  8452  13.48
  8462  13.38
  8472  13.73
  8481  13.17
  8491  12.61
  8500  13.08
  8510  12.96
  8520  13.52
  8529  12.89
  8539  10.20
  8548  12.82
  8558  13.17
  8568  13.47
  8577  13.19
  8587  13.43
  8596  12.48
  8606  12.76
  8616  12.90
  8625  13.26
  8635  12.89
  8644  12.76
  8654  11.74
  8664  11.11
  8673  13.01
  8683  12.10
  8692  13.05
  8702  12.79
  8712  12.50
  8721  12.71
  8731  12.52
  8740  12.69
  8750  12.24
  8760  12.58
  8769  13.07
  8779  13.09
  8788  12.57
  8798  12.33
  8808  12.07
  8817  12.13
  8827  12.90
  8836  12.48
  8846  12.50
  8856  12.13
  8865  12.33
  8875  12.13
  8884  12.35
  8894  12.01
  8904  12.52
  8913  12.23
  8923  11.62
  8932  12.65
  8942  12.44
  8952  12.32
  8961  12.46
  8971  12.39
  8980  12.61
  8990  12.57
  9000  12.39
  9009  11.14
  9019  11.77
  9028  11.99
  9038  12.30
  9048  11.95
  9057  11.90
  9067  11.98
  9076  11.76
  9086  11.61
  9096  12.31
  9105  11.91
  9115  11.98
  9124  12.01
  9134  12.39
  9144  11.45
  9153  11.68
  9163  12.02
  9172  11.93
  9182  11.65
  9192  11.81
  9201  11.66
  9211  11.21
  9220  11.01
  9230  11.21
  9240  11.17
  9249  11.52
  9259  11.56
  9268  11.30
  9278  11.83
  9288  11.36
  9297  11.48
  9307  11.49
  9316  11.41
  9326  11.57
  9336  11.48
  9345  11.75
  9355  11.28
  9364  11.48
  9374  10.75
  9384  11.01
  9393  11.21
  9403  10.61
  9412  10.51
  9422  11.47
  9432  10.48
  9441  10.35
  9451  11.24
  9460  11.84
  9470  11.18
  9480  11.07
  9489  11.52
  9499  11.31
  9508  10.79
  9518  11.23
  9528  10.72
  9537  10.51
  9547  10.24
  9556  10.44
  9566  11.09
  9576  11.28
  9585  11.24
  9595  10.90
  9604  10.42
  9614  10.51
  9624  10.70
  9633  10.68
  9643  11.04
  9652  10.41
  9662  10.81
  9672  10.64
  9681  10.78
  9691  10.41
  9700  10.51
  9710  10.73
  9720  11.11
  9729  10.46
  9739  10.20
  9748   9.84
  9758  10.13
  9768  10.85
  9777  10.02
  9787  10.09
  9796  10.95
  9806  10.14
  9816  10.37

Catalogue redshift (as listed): 0.00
